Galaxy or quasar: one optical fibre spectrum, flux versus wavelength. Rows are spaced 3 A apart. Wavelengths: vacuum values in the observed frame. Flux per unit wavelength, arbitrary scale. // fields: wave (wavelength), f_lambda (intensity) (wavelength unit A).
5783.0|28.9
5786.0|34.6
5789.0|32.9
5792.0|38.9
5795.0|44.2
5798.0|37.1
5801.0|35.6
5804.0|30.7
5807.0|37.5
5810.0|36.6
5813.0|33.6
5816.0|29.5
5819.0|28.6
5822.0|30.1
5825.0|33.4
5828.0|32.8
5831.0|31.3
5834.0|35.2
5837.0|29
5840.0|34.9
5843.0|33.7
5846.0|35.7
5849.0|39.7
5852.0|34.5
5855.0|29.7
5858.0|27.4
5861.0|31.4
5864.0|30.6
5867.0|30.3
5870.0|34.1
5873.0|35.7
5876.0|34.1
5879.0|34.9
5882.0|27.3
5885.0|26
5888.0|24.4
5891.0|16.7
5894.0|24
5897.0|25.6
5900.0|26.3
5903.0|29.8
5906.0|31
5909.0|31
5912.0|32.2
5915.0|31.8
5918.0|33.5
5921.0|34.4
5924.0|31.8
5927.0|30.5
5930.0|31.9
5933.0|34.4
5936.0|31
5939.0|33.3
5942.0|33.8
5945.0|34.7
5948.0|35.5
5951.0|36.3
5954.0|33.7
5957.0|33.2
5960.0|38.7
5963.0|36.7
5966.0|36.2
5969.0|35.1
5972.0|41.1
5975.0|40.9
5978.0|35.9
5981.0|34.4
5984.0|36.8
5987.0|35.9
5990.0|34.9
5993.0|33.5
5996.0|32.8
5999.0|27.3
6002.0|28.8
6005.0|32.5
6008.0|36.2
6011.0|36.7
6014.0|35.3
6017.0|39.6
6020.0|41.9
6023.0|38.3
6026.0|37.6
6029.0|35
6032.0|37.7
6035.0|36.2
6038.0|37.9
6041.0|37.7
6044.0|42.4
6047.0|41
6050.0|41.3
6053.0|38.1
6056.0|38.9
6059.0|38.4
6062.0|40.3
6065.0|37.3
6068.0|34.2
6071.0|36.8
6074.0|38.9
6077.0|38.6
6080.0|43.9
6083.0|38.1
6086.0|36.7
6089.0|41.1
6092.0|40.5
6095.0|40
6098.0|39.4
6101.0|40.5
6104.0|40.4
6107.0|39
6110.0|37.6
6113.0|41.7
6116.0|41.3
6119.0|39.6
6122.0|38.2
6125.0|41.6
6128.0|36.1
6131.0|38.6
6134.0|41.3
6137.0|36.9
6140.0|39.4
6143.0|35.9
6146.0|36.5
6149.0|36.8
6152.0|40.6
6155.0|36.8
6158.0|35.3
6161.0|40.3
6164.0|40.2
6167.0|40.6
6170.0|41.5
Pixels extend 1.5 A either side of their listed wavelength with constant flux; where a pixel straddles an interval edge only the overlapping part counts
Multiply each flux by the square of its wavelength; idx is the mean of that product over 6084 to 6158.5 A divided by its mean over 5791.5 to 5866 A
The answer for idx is 1.28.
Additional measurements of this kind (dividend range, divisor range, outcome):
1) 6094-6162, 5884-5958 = 1.35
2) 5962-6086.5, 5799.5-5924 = 1.25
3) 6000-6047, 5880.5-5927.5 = 1.35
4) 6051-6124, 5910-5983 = 1.19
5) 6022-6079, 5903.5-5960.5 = 1.20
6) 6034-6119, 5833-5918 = 1.37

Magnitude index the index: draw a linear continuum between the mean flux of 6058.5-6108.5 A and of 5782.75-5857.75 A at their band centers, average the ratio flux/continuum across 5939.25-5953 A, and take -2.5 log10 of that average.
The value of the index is 0.05 mag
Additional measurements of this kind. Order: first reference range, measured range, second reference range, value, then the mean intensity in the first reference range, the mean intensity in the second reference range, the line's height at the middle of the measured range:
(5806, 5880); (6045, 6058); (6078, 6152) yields -0.059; 32.9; 39.2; 37.8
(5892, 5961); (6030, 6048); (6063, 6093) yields -0.050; 31.9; 38.6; 36.9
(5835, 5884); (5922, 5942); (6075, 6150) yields 0.071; 32.6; 39.2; 34.5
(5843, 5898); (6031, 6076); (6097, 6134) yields -0.037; 30.3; 39.6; 37.2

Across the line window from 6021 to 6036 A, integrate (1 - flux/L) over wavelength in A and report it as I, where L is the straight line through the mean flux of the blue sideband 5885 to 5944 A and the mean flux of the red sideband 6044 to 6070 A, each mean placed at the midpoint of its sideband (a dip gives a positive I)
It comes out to 0.0 A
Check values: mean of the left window 29.8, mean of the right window 38.9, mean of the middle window 37.1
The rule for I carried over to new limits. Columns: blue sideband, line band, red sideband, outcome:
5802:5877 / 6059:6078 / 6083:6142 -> 0.3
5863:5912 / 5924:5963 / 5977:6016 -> -3.0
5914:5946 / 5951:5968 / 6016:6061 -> -0.6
